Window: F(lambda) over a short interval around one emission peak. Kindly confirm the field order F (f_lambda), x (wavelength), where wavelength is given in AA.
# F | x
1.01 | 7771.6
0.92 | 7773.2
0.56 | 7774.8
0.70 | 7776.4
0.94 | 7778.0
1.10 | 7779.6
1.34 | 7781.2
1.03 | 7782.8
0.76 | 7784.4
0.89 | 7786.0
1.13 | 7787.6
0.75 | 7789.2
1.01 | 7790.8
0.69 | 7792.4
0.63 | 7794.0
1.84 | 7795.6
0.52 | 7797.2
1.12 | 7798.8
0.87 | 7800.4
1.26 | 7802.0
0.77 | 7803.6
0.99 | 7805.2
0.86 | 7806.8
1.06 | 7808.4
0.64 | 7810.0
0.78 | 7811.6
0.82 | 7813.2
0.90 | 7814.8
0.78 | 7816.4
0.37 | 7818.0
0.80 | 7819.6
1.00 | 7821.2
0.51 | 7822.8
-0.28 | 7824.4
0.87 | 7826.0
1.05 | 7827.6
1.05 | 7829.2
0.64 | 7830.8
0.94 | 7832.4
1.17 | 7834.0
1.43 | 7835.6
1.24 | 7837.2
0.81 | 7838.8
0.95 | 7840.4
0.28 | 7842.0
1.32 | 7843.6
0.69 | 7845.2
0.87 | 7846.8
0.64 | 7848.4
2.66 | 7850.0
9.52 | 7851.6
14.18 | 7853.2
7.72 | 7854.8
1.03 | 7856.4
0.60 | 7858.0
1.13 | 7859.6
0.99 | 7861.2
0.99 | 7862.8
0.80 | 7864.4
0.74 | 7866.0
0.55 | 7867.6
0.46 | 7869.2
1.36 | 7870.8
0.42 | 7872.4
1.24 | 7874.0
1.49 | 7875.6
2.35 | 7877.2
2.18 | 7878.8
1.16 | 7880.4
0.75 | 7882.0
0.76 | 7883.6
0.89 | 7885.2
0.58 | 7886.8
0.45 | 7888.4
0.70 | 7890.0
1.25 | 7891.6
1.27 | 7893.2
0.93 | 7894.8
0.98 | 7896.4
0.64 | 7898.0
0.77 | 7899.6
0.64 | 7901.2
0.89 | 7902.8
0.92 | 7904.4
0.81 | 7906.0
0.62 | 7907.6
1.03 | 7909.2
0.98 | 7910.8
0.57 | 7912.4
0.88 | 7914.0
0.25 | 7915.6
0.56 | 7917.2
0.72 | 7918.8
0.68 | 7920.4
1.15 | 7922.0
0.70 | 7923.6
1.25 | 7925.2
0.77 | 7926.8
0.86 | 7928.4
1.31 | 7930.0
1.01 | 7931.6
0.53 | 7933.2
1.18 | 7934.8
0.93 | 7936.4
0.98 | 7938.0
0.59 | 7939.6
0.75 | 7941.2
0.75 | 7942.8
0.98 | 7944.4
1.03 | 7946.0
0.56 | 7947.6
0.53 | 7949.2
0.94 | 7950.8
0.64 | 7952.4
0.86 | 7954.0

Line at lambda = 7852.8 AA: Halpha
